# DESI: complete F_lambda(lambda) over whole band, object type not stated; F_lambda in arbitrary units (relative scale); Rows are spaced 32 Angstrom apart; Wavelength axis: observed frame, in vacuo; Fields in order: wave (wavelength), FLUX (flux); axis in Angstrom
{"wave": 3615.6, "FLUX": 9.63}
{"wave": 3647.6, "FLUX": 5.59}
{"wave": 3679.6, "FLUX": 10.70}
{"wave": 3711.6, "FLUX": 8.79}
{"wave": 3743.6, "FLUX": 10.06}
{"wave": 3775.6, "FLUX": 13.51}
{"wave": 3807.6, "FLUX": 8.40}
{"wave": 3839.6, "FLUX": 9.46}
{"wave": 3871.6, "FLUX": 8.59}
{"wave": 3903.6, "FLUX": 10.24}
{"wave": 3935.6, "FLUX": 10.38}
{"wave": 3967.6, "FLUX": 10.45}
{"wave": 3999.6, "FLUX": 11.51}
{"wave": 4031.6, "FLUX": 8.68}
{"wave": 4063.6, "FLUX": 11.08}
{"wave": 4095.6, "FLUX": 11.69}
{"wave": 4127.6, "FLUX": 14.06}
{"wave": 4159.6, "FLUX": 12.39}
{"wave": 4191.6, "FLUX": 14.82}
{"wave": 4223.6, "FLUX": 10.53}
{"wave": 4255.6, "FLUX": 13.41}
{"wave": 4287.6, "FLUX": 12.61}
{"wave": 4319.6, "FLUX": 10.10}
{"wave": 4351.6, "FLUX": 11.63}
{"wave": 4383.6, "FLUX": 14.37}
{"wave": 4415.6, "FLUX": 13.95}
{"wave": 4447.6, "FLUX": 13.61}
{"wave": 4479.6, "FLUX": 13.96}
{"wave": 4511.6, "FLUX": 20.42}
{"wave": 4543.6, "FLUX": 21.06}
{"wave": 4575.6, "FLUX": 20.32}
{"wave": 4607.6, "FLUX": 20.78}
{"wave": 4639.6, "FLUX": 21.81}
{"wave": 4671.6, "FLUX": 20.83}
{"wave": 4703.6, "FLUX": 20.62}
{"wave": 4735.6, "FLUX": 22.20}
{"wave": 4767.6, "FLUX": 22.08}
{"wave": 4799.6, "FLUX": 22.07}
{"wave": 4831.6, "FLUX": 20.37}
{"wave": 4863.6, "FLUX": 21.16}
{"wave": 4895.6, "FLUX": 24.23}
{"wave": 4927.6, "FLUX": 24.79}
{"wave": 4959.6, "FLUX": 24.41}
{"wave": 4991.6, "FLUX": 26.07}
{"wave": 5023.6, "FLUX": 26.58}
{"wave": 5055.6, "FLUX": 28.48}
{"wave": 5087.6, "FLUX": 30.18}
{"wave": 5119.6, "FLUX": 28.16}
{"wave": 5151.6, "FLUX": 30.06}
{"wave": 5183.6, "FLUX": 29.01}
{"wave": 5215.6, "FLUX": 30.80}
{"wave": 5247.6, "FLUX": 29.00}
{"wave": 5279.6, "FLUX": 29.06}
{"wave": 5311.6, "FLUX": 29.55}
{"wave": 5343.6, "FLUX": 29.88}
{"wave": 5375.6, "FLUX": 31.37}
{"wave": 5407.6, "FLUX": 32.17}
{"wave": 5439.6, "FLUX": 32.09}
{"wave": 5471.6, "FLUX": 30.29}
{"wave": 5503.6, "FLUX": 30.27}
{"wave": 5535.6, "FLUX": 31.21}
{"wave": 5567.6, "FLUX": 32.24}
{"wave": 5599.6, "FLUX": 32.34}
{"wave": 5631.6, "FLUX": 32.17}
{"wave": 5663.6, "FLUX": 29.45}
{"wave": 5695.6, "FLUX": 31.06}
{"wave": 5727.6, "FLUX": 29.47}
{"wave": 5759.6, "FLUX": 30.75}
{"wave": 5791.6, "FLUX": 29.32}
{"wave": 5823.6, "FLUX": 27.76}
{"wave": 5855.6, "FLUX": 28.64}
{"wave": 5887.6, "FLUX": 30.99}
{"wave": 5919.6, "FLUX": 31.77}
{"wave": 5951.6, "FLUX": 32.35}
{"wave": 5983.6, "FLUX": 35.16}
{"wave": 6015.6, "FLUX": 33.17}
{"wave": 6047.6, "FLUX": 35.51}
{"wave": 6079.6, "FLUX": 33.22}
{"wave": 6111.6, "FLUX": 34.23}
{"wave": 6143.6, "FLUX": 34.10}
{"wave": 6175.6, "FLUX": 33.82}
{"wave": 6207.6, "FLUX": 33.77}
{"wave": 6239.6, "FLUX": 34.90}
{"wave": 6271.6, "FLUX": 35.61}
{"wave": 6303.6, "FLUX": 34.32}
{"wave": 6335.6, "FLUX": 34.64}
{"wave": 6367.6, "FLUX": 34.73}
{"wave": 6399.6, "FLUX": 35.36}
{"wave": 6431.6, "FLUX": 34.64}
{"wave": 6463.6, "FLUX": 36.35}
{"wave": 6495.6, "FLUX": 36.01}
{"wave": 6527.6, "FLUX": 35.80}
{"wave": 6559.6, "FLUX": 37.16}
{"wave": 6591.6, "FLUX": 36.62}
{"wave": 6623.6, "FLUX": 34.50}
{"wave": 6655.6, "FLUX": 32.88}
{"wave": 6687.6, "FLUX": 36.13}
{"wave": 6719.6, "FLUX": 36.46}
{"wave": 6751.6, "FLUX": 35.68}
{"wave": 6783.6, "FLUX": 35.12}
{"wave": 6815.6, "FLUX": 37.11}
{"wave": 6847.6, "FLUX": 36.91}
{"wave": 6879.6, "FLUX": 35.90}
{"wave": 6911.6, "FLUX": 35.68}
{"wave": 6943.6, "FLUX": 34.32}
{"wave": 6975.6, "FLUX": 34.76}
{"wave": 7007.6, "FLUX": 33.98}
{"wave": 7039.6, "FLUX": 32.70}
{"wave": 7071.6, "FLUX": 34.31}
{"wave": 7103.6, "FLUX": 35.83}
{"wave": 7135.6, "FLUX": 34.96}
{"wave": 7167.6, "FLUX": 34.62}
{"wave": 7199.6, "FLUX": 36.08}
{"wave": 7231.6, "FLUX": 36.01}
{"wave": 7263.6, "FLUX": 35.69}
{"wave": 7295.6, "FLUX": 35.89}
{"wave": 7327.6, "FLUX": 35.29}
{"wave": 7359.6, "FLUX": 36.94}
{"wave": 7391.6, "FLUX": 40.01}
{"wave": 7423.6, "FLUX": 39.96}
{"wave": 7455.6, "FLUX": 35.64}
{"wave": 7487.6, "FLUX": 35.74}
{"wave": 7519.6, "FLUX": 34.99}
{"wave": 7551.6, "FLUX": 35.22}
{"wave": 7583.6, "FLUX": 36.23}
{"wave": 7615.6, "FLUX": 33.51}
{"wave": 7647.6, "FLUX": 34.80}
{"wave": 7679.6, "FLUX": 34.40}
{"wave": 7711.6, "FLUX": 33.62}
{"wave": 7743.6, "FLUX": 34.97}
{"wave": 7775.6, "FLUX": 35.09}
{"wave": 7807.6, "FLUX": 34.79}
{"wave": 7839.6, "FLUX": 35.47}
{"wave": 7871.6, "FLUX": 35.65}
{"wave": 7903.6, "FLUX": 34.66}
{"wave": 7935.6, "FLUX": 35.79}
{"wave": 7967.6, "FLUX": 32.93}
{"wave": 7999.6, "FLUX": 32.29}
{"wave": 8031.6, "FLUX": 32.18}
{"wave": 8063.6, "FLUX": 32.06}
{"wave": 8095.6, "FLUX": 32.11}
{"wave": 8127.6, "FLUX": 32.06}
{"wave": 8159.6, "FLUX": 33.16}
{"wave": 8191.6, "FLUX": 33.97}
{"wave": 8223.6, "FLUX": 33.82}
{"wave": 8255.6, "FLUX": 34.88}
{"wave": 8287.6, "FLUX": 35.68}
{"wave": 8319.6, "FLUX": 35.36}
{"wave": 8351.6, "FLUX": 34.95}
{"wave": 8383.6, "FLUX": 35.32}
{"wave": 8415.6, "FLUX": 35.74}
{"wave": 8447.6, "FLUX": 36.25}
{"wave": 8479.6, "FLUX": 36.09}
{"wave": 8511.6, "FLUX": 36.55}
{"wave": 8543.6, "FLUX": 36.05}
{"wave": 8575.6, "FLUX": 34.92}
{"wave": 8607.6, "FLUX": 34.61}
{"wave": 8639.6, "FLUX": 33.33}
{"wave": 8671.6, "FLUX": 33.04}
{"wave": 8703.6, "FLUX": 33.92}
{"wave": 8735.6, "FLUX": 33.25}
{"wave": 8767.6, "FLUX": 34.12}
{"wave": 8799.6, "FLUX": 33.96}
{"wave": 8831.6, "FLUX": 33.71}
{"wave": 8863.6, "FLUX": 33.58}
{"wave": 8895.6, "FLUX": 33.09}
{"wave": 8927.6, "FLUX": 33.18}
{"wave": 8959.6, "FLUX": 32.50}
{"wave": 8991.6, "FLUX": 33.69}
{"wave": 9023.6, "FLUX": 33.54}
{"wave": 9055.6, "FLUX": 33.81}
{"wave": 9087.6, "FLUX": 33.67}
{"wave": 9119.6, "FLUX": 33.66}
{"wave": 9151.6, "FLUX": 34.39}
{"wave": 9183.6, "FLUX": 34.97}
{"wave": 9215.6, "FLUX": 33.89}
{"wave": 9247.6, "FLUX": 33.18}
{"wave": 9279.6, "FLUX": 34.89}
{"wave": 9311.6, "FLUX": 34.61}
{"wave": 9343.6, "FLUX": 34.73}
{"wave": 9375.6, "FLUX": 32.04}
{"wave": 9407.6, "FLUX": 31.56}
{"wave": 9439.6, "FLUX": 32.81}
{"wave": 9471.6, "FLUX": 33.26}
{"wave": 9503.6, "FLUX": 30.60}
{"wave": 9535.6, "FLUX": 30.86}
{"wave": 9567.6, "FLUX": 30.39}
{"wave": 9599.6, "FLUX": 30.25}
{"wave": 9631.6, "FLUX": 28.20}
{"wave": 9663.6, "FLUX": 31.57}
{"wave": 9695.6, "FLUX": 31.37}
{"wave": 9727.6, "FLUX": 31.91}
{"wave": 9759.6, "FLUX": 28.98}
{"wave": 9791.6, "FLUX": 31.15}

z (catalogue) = 0.127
